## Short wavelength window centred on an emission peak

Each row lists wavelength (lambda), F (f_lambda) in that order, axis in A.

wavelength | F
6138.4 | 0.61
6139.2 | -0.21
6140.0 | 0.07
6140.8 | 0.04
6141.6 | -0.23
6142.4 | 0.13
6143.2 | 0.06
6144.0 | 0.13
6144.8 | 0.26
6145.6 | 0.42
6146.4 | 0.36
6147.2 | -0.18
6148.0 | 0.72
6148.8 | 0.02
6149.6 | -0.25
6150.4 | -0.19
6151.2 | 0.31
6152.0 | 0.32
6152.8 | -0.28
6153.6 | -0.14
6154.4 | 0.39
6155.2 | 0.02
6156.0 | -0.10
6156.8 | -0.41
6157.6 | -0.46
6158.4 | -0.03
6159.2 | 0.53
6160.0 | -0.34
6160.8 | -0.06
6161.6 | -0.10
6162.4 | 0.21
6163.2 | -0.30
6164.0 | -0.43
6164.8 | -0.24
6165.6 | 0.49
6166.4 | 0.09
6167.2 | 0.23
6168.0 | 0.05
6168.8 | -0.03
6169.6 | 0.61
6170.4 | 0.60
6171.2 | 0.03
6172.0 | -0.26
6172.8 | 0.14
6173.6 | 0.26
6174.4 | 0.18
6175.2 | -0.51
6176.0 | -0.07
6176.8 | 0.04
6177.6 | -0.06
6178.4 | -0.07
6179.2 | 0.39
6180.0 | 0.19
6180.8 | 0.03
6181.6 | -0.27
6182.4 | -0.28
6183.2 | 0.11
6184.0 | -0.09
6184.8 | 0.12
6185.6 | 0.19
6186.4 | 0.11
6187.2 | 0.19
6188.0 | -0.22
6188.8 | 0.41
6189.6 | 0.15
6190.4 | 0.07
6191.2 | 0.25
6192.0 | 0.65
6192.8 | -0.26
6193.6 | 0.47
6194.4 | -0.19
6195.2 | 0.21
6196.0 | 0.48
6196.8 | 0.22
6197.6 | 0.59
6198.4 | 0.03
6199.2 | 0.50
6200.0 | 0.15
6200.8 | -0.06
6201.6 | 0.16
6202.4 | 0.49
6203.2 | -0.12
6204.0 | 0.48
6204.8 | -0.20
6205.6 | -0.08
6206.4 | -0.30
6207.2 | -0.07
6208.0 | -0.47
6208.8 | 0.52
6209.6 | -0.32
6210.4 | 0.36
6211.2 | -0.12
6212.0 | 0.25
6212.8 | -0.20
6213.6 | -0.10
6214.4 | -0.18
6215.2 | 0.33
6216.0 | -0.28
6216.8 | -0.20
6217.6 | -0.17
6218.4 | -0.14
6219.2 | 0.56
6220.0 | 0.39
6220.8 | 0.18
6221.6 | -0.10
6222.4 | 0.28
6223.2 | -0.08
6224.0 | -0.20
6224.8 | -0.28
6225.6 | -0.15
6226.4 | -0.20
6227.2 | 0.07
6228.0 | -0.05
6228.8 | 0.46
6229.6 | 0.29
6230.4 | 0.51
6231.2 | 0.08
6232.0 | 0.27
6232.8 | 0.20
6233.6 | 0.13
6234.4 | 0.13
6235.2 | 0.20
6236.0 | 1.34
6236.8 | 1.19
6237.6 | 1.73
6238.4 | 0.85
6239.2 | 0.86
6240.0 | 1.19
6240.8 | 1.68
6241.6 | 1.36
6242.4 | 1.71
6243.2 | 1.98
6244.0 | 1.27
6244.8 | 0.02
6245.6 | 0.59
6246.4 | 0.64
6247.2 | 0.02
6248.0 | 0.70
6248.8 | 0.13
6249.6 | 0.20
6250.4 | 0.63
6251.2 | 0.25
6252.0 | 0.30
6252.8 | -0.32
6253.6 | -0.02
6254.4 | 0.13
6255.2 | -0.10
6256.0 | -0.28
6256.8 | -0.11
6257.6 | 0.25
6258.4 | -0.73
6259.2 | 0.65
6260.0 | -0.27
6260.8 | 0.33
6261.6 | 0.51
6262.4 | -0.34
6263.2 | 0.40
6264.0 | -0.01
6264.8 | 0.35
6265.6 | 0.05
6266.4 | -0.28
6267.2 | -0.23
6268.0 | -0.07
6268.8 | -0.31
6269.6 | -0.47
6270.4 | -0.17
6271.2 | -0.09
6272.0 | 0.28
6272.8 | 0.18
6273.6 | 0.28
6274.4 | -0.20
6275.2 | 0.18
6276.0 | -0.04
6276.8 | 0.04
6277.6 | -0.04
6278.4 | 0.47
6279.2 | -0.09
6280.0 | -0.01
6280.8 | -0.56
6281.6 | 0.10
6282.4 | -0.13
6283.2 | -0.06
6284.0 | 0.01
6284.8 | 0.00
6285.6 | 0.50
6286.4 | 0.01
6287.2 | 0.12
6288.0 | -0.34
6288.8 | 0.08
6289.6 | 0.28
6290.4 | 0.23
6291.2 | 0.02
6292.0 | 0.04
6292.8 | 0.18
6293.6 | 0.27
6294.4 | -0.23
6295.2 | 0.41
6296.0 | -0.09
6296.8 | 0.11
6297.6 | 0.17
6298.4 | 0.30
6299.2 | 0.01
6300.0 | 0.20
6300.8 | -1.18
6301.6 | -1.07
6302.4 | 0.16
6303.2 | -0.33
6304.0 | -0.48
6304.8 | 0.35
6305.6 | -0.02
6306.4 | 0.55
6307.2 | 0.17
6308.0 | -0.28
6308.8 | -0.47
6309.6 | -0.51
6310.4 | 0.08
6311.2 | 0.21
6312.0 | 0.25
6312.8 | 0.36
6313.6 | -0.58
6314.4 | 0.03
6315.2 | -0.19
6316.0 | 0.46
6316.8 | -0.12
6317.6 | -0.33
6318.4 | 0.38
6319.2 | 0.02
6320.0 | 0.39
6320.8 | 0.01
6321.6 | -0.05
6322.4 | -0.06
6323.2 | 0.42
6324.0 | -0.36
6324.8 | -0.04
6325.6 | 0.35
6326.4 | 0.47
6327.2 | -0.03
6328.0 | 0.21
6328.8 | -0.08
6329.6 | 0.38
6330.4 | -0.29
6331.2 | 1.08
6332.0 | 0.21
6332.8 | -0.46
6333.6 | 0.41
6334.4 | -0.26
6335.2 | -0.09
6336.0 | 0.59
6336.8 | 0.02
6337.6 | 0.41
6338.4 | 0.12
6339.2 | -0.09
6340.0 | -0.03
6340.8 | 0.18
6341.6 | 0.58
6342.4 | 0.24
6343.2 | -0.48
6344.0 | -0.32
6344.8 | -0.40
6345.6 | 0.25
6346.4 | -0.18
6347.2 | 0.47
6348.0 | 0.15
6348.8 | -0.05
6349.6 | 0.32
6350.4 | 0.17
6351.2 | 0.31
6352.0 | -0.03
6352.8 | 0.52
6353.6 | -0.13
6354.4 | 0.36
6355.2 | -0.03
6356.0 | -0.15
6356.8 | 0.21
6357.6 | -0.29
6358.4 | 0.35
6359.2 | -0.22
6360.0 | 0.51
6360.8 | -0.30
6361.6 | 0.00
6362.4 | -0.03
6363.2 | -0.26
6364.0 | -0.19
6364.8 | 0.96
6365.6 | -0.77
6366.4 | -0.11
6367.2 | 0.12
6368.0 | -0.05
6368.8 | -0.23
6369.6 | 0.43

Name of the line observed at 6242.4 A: [O II] 3727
